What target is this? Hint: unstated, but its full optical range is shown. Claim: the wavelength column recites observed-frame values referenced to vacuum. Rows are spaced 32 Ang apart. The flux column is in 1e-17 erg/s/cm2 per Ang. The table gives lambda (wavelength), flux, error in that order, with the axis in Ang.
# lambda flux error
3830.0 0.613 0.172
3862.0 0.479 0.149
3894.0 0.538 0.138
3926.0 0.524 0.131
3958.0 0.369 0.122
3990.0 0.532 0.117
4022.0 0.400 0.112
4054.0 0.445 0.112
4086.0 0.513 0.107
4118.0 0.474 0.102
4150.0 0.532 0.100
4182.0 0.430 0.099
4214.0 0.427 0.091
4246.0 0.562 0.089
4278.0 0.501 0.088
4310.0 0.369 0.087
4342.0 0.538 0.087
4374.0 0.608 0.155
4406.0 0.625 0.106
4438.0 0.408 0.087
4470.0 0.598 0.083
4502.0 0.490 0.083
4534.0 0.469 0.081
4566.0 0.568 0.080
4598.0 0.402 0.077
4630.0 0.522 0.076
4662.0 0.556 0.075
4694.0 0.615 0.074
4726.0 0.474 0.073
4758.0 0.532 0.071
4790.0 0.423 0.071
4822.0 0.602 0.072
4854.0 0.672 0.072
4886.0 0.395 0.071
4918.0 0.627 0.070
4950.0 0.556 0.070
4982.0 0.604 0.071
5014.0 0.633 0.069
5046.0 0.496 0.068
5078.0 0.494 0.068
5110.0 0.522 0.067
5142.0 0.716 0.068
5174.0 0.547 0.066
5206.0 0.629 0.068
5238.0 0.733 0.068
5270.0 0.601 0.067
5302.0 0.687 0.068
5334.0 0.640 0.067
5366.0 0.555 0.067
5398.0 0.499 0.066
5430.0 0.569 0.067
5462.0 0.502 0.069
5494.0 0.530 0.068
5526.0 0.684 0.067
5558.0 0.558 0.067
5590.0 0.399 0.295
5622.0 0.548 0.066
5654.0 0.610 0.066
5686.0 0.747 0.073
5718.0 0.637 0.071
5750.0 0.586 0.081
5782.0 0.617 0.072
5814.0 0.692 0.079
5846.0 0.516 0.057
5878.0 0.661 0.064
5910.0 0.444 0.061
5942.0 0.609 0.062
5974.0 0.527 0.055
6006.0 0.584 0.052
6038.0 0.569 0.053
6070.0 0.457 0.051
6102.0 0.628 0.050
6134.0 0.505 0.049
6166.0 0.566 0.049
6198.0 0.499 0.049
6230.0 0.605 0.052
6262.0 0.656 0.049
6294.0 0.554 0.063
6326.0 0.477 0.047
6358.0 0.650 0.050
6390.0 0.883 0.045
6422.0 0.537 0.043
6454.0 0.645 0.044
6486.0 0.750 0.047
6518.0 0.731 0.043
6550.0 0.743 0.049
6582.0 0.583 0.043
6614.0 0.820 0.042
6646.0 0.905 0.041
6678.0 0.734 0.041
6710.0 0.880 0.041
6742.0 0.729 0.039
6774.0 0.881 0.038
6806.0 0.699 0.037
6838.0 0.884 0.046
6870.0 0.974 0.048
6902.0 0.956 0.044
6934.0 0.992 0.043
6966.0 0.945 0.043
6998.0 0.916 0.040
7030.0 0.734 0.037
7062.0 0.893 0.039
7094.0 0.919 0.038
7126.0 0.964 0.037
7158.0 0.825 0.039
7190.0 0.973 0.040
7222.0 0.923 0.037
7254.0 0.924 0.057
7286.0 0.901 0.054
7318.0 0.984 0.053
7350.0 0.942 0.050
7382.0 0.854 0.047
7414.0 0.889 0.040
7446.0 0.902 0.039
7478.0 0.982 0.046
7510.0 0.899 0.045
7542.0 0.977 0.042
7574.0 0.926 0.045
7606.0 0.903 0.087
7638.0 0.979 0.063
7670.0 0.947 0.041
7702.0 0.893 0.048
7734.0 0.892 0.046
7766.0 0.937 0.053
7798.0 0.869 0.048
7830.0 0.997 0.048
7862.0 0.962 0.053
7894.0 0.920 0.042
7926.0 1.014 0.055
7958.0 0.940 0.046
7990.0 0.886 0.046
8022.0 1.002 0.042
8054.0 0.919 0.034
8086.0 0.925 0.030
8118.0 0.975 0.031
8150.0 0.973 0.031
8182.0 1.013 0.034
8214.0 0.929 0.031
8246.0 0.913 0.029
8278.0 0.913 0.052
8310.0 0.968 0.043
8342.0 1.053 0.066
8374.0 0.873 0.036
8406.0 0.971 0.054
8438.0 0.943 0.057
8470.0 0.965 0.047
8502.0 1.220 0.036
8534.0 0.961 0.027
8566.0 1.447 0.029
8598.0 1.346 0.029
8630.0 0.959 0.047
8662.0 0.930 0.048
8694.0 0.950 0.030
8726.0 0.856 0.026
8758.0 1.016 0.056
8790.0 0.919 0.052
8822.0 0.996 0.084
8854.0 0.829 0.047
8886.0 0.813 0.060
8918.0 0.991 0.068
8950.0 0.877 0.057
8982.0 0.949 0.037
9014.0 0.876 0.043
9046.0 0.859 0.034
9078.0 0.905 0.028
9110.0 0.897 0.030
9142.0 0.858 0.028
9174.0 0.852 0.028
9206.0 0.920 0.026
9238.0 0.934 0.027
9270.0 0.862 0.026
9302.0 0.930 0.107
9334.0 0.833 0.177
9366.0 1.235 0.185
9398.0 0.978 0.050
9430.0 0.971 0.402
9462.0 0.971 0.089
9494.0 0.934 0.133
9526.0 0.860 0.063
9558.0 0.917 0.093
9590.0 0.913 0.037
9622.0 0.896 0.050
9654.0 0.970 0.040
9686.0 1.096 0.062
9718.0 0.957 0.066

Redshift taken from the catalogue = 0.715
